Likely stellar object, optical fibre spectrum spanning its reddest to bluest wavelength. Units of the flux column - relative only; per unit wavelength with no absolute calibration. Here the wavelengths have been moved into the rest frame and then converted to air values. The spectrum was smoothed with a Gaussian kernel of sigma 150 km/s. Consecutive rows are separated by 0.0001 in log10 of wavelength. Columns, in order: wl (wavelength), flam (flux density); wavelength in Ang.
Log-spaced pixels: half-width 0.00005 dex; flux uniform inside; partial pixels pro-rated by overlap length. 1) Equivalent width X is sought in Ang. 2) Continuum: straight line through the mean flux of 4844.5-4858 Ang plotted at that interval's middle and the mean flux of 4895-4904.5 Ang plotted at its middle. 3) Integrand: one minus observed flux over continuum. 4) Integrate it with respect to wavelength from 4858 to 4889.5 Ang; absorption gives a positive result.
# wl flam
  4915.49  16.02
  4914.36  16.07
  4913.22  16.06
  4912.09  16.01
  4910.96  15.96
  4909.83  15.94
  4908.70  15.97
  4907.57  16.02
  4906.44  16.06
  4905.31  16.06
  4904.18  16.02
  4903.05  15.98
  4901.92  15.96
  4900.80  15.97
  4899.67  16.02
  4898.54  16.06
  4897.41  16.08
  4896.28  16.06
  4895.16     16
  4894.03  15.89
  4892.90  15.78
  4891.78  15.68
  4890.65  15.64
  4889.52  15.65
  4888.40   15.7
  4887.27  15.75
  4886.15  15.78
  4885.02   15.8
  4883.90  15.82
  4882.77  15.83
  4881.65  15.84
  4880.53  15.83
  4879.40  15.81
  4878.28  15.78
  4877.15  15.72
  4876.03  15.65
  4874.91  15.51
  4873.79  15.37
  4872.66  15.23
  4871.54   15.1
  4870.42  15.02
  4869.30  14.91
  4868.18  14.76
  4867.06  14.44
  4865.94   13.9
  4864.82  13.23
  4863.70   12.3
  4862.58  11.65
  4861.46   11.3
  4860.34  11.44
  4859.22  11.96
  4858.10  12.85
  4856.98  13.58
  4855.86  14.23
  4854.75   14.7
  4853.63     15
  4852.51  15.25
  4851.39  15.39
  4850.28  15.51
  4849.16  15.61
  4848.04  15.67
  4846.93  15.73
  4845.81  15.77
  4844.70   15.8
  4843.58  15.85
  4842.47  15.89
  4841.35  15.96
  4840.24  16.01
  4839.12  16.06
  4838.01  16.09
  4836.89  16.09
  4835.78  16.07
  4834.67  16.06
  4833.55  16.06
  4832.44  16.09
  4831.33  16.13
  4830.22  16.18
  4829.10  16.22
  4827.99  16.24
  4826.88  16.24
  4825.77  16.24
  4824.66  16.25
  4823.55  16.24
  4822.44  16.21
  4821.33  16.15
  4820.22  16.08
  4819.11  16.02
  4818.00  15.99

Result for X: 1.9 Ang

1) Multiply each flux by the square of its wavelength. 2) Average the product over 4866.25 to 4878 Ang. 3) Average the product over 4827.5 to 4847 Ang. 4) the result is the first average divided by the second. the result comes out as 1.0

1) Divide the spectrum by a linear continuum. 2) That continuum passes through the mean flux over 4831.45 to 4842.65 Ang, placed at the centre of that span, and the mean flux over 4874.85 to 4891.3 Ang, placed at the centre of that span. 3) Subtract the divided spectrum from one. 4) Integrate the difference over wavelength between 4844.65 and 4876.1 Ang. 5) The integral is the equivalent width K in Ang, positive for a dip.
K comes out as 3.1 Ang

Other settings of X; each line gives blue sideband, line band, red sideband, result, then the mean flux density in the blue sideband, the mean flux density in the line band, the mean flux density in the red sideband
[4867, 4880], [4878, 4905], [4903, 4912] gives -0.3 Ang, 15.3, 15.9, 16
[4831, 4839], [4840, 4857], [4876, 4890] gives 0.6 Ang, 16.1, 15.4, 15.8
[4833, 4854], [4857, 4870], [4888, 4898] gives 2.3 Ang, 15.8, 13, 15.8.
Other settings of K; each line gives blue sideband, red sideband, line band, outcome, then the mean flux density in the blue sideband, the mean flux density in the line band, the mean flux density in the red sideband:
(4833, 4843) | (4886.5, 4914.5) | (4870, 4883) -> 0.3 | 16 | 15.6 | 15.9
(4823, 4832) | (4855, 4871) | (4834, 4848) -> -0.8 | 16.2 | 15.9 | 13.3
